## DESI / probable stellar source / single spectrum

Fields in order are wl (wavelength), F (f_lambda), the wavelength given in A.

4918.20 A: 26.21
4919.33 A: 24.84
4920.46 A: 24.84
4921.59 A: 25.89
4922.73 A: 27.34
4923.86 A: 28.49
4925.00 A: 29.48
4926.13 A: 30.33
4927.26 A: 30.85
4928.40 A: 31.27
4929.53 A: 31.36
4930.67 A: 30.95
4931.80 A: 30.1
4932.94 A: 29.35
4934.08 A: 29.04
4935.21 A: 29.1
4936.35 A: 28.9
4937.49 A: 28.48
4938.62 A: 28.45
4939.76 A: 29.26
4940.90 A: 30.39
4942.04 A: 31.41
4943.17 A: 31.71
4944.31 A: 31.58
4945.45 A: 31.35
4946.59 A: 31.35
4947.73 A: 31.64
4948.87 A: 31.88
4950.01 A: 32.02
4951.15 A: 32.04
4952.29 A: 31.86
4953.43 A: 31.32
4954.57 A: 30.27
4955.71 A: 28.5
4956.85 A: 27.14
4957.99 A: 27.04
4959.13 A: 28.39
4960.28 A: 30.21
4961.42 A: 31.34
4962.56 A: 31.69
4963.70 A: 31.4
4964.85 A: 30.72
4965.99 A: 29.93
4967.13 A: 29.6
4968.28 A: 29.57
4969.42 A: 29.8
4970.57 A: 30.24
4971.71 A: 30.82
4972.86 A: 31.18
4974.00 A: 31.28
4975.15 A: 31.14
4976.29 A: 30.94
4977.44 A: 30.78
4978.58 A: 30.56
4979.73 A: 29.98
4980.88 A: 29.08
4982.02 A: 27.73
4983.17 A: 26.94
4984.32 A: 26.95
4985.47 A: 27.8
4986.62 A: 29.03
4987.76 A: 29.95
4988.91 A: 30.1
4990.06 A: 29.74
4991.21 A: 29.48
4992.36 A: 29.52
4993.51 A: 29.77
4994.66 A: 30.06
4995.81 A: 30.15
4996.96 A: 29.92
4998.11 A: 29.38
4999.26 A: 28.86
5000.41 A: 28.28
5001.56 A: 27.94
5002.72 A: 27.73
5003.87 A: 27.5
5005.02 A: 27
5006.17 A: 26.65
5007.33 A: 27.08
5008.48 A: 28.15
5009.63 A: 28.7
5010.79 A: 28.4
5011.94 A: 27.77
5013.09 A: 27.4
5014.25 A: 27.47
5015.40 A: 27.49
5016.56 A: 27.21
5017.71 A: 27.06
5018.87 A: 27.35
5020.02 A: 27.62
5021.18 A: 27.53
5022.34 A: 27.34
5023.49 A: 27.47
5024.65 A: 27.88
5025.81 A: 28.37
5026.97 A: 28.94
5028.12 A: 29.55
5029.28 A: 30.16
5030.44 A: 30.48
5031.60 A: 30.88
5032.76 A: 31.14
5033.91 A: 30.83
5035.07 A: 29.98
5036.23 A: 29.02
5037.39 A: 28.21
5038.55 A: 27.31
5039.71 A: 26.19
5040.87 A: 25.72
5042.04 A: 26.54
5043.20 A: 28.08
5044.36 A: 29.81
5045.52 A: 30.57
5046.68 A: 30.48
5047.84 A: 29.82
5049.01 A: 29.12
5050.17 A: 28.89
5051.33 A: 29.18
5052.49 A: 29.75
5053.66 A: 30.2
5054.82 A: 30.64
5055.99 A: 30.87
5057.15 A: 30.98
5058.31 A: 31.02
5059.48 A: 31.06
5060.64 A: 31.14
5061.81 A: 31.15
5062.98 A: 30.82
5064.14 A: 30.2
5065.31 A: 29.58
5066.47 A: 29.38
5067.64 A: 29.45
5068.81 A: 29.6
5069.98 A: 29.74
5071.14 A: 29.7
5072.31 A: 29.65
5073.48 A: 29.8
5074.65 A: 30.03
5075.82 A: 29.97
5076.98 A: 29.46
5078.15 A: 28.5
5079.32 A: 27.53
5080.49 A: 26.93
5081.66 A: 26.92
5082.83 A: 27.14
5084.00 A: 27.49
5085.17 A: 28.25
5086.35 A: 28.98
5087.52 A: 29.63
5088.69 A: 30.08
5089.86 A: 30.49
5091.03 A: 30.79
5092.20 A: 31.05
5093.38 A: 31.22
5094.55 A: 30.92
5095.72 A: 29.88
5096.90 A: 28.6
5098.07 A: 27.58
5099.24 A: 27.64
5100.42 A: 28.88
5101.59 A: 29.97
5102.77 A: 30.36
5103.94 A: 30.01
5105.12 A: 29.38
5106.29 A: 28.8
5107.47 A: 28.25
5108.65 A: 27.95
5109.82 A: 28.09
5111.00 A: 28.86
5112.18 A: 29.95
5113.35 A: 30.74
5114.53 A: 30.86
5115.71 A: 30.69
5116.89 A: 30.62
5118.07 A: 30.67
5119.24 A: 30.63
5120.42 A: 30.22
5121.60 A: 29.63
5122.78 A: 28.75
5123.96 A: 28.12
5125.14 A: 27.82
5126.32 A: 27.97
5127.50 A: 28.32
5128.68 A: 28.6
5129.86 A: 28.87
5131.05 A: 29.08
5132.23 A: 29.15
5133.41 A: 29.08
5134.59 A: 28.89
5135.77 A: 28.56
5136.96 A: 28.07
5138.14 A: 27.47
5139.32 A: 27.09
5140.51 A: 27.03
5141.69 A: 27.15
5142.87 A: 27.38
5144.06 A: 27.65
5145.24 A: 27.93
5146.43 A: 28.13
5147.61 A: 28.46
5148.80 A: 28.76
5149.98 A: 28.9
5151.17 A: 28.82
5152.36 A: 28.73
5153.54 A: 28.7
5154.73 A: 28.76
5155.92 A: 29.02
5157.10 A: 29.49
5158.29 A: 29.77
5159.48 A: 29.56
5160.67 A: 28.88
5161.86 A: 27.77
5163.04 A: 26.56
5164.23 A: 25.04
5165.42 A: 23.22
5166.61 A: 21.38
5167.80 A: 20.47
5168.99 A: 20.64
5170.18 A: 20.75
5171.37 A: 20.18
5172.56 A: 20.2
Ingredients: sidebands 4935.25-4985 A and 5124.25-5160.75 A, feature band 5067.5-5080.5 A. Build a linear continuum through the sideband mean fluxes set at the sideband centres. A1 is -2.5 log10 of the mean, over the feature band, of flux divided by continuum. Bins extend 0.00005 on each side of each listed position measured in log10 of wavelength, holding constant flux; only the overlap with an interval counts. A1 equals -0.01 mag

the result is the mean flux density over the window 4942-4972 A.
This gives 30.5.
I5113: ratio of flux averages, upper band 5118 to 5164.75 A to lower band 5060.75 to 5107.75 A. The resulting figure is 0.97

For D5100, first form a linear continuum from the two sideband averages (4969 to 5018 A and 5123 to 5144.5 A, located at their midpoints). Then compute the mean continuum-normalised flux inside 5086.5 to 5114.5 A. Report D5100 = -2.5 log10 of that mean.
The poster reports -0.05 mag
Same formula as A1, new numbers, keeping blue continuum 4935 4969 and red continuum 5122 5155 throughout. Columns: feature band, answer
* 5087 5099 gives -0.04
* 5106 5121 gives -0.04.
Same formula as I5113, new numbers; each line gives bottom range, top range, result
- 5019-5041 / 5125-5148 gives 0.98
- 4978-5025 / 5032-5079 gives 1.04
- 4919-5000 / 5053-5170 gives 0.97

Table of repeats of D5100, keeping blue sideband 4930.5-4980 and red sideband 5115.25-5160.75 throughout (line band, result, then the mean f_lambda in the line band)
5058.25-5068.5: -0.03 mag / 30.3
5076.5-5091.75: 0.02 mag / 28.6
